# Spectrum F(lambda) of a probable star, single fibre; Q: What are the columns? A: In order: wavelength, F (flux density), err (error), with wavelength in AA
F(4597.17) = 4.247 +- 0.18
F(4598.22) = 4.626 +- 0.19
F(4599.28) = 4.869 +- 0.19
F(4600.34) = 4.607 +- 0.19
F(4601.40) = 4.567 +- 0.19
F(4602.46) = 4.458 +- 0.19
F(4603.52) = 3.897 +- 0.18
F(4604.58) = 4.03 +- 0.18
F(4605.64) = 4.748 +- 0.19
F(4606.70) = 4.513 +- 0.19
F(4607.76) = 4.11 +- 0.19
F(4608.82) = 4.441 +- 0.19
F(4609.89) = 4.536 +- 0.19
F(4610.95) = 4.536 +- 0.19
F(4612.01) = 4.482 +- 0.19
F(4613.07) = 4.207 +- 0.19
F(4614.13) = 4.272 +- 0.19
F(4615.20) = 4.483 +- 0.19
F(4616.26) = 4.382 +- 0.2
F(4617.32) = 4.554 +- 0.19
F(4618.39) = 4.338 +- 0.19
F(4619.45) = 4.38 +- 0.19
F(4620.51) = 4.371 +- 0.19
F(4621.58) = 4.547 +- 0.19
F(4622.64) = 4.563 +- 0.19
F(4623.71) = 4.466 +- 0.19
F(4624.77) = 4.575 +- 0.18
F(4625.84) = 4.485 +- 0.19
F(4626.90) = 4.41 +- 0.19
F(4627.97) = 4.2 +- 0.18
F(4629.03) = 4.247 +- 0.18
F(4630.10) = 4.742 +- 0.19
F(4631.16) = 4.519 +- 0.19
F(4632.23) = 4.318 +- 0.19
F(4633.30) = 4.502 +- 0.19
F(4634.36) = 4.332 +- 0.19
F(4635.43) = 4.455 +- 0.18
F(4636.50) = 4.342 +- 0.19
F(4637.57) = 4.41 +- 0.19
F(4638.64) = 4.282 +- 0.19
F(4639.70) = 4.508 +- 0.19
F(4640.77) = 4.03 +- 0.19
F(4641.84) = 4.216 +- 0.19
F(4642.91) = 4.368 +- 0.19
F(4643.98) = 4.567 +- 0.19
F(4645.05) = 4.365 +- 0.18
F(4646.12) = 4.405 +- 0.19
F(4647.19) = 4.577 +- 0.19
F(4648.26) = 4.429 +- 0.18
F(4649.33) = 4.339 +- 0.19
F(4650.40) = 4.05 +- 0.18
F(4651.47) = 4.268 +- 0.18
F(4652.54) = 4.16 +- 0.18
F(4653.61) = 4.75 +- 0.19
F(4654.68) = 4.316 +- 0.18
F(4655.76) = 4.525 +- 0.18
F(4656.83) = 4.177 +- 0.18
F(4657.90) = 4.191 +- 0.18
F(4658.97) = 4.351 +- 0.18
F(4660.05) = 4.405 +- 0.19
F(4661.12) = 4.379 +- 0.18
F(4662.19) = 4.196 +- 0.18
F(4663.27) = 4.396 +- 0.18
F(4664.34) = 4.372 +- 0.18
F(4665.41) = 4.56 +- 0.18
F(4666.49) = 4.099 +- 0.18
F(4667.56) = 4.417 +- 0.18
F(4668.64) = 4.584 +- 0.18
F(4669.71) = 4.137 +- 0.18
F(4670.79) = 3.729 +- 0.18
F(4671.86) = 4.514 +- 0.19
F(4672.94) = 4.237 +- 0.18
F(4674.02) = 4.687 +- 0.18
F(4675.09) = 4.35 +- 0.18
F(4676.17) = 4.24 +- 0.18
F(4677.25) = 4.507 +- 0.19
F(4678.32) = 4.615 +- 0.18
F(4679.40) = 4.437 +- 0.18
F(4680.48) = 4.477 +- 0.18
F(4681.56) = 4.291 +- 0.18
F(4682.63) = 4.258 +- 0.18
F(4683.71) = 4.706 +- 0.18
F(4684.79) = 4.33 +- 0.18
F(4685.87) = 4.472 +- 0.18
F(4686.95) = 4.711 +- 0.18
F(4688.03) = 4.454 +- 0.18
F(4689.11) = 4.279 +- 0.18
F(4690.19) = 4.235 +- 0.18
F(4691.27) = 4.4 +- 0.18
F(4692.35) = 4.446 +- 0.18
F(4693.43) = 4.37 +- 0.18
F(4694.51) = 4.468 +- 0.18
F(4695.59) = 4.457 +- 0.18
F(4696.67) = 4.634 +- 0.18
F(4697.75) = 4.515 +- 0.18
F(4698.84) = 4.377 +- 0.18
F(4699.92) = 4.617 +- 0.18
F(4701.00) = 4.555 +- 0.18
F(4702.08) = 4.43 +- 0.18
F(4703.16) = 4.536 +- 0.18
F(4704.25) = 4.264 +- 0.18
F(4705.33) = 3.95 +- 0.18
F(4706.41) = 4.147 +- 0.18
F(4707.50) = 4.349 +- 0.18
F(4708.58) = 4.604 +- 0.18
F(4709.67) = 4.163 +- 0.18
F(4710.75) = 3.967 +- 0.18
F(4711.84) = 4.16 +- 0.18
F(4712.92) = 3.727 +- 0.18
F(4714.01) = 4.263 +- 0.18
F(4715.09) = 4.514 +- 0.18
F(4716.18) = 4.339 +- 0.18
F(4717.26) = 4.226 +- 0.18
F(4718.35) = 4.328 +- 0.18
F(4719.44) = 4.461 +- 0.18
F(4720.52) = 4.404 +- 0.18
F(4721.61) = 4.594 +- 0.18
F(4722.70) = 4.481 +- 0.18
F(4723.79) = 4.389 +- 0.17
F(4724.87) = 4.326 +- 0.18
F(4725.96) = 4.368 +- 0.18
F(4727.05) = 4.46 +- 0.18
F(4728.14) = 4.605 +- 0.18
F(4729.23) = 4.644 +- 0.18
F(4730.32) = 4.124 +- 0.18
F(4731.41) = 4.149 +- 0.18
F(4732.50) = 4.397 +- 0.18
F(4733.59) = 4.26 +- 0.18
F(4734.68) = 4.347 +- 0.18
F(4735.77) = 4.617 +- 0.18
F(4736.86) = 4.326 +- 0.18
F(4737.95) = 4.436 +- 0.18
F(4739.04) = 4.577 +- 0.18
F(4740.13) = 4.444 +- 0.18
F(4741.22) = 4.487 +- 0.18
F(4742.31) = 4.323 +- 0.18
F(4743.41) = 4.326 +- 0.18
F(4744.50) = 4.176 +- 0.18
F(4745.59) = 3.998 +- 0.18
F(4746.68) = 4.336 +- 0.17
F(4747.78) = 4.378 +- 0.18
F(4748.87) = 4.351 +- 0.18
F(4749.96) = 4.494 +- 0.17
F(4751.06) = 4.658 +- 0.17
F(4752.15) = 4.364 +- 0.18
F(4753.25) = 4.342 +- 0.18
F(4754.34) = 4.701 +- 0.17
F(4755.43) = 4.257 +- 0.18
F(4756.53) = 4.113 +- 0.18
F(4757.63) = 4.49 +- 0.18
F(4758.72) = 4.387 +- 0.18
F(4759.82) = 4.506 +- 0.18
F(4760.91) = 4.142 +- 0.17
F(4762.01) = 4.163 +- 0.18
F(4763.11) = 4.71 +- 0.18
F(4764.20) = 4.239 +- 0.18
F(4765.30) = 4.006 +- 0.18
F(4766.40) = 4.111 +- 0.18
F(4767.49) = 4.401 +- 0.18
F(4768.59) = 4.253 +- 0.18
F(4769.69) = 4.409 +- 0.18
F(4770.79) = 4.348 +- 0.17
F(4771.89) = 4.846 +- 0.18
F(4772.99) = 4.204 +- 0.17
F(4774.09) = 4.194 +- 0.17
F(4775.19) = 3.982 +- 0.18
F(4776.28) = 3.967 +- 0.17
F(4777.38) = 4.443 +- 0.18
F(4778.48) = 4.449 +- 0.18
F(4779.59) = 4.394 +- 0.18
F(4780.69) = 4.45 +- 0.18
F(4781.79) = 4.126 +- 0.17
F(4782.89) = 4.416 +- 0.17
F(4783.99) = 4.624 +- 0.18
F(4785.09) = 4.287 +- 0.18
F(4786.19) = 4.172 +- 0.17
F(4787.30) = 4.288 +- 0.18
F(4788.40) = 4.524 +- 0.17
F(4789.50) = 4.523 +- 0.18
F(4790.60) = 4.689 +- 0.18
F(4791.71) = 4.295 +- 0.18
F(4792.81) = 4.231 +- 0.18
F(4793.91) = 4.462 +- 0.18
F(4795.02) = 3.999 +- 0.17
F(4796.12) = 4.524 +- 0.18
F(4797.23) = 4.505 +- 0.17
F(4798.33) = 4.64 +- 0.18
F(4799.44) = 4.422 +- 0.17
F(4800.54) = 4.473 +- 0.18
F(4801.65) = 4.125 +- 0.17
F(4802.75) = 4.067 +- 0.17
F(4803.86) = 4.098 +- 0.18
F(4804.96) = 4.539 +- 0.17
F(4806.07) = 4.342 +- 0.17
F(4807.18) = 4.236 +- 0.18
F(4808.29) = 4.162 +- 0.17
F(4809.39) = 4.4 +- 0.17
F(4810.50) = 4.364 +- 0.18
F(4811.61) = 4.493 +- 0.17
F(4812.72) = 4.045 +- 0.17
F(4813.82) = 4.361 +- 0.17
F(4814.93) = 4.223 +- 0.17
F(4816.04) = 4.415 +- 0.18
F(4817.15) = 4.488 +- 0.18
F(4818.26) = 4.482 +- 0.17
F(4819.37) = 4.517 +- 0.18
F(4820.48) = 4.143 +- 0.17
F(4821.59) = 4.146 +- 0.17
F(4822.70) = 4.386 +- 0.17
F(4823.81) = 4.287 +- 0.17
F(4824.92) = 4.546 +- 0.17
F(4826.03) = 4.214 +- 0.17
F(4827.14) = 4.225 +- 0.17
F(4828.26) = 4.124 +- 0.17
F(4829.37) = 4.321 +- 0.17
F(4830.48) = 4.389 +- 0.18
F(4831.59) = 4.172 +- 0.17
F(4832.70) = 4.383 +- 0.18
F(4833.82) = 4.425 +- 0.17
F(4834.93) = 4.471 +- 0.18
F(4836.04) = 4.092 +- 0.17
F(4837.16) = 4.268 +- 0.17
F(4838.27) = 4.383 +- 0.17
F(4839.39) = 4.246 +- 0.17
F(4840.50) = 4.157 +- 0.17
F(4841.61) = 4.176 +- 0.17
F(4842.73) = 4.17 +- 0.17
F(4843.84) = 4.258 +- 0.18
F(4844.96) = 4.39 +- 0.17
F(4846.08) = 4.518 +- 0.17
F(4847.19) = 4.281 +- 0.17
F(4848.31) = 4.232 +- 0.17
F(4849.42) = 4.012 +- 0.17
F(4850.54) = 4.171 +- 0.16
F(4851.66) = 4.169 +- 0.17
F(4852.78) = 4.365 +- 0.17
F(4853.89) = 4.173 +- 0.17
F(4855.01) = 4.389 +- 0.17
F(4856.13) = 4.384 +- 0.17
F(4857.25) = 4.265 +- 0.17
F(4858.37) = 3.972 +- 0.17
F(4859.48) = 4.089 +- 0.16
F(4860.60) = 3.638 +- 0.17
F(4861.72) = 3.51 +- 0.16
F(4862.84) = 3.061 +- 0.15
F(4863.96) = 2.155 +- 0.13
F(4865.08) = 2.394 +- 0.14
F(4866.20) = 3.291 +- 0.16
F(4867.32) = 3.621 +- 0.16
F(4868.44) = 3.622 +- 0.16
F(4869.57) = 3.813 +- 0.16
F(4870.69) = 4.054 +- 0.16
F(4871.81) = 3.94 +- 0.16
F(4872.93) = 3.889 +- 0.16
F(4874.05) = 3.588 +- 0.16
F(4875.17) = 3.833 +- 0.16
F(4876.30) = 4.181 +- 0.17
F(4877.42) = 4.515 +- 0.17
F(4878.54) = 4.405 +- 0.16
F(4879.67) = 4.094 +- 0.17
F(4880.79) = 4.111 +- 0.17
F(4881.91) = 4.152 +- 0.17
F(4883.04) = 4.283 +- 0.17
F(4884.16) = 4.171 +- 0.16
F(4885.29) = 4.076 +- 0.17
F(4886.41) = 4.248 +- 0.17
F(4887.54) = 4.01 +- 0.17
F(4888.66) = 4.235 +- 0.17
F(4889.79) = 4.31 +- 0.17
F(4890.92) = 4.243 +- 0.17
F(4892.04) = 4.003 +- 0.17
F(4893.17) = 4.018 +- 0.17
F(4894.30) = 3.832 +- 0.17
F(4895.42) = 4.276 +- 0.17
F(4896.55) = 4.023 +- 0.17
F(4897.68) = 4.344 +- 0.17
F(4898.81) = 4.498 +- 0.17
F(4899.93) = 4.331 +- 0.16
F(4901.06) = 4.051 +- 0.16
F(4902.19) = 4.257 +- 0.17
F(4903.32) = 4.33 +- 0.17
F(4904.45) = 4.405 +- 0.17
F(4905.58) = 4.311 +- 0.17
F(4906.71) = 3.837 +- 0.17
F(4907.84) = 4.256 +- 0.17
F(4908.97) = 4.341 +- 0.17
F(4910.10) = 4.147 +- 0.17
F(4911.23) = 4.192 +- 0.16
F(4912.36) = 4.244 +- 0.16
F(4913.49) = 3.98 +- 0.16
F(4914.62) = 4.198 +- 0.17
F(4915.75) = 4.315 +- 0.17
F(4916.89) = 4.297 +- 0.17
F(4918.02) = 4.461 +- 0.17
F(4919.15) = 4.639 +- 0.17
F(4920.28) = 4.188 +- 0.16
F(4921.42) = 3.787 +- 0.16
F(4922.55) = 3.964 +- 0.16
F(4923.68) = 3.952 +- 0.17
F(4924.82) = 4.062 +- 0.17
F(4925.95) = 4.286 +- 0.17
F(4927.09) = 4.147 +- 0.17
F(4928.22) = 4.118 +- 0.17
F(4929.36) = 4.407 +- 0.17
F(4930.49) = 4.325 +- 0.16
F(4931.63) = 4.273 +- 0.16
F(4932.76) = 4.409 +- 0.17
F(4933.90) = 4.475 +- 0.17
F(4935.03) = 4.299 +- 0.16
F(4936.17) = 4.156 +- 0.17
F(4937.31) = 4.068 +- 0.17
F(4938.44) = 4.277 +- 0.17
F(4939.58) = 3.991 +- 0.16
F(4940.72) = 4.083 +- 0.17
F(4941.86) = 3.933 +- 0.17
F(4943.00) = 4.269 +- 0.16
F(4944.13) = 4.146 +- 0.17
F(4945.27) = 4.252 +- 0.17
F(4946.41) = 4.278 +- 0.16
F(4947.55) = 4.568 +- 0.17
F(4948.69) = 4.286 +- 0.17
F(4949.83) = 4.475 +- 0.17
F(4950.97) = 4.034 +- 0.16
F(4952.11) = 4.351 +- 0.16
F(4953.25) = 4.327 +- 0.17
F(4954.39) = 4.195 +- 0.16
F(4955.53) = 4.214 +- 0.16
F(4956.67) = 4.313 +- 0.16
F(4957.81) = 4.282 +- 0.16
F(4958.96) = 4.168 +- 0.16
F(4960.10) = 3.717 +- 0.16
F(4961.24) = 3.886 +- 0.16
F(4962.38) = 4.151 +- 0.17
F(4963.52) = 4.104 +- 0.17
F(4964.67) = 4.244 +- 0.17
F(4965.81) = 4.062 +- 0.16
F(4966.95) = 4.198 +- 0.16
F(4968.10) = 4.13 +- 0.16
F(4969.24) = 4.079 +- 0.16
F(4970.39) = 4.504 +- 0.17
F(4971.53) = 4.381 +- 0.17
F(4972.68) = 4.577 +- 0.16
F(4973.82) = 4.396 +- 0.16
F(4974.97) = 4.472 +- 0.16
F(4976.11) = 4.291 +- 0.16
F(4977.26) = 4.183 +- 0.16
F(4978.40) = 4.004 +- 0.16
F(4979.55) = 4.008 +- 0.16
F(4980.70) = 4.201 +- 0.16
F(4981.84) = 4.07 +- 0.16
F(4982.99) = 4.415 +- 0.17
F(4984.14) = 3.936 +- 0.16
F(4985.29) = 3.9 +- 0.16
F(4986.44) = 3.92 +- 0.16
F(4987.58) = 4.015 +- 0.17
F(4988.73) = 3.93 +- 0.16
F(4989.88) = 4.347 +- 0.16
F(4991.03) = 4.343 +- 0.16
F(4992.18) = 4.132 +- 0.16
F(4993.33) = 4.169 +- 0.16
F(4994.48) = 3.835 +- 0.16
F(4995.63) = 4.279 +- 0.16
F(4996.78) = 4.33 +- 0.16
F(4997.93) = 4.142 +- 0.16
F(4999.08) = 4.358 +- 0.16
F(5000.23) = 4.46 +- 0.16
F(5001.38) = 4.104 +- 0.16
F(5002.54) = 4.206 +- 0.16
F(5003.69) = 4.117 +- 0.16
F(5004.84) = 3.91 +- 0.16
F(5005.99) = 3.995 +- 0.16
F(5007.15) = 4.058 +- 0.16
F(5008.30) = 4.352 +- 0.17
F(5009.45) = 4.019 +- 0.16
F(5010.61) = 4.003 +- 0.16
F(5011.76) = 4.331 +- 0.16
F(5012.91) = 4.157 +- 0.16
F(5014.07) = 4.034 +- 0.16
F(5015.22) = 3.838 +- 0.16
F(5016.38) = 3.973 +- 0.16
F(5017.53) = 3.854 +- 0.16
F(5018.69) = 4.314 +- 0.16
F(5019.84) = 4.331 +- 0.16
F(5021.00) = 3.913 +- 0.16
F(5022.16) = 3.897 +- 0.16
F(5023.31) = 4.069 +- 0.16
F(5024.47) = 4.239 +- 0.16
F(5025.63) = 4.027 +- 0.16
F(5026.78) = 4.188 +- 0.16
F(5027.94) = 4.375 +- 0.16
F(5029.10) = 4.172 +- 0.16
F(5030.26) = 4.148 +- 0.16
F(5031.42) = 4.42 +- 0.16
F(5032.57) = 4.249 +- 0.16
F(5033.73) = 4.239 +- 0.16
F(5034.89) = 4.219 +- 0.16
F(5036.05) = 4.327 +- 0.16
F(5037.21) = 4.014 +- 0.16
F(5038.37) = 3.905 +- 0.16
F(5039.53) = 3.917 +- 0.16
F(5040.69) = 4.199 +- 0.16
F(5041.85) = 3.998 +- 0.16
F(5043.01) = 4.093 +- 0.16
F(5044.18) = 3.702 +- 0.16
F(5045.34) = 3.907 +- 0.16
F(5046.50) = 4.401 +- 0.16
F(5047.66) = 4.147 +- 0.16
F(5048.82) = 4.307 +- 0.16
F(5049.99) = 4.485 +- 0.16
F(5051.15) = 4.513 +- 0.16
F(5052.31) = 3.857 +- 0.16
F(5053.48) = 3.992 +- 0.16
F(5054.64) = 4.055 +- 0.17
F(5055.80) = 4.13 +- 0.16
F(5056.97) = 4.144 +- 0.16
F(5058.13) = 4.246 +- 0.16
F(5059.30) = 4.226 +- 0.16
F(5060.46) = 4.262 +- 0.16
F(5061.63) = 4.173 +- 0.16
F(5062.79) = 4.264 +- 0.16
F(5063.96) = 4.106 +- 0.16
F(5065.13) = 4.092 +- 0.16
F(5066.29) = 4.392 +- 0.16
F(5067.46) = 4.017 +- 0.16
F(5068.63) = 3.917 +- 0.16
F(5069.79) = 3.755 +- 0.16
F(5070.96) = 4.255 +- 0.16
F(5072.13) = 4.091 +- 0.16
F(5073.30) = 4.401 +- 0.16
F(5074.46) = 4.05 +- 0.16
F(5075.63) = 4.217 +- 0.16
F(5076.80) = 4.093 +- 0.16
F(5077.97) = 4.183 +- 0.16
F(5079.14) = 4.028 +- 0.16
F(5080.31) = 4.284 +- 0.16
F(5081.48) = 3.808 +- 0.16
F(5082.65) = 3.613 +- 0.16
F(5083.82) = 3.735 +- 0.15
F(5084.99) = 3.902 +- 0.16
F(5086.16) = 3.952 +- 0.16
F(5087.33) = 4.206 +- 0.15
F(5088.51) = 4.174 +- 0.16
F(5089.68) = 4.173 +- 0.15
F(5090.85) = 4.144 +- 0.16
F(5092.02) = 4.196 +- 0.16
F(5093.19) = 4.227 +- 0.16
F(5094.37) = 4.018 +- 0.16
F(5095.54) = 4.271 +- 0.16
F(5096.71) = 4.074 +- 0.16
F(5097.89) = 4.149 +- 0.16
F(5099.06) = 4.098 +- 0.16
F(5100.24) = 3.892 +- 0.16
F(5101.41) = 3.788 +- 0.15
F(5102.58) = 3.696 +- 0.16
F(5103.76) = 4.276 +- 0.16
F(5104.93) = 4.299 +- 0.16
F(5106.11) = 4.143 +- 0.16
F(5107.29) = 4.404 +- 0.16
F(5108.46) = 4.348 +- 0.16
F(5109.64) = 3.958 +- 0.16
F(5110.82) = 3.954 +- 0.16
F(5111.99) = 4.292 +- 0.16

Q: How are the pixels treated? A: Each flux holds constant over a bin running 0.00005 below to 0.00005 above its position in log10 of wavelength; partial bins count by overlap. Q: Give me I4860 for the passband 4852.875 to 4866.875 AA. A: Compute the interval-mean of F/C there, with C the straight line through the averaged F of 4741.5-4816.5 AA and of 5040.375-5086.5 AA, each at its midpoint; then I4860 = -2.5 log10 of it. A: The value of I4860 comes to 0.17 mag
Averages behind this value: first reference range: 4.34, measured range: 3.64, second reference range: 4.1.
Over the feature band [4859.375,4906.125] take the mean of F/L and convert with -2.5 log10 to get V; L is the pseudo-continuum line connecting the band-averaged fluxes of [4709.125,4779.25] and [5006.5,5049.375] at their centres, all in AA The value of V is 0.07 mag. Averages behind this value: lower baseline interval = 4.34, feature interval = 3.96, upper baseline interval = 4.12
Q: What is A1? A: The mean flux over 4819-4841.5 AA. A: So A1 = 4.29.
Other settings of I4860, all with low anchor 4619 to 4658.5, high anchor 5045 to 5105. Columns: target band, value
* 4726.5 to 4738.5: -0.017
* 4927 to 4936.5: -0.026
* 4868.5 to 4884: 0.048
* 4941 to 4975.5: -0.012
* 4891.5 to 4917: 0.007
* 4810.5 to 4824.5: -0.016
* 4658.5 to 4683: 0.002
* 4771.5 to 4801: -0.020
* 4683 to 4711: -0.013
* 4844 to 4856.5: -0.006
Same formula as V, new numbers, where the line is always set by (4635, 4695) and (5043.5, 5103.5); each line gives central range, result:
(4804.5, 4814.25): -0.013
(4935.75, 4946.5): 0.012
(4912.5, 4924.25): 0.005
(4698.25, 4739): -0.004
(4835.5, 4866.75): 0.073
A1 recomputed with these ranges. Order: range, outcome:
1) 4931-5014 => 4.19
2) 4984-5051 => 4.13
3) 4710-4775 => 4.35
